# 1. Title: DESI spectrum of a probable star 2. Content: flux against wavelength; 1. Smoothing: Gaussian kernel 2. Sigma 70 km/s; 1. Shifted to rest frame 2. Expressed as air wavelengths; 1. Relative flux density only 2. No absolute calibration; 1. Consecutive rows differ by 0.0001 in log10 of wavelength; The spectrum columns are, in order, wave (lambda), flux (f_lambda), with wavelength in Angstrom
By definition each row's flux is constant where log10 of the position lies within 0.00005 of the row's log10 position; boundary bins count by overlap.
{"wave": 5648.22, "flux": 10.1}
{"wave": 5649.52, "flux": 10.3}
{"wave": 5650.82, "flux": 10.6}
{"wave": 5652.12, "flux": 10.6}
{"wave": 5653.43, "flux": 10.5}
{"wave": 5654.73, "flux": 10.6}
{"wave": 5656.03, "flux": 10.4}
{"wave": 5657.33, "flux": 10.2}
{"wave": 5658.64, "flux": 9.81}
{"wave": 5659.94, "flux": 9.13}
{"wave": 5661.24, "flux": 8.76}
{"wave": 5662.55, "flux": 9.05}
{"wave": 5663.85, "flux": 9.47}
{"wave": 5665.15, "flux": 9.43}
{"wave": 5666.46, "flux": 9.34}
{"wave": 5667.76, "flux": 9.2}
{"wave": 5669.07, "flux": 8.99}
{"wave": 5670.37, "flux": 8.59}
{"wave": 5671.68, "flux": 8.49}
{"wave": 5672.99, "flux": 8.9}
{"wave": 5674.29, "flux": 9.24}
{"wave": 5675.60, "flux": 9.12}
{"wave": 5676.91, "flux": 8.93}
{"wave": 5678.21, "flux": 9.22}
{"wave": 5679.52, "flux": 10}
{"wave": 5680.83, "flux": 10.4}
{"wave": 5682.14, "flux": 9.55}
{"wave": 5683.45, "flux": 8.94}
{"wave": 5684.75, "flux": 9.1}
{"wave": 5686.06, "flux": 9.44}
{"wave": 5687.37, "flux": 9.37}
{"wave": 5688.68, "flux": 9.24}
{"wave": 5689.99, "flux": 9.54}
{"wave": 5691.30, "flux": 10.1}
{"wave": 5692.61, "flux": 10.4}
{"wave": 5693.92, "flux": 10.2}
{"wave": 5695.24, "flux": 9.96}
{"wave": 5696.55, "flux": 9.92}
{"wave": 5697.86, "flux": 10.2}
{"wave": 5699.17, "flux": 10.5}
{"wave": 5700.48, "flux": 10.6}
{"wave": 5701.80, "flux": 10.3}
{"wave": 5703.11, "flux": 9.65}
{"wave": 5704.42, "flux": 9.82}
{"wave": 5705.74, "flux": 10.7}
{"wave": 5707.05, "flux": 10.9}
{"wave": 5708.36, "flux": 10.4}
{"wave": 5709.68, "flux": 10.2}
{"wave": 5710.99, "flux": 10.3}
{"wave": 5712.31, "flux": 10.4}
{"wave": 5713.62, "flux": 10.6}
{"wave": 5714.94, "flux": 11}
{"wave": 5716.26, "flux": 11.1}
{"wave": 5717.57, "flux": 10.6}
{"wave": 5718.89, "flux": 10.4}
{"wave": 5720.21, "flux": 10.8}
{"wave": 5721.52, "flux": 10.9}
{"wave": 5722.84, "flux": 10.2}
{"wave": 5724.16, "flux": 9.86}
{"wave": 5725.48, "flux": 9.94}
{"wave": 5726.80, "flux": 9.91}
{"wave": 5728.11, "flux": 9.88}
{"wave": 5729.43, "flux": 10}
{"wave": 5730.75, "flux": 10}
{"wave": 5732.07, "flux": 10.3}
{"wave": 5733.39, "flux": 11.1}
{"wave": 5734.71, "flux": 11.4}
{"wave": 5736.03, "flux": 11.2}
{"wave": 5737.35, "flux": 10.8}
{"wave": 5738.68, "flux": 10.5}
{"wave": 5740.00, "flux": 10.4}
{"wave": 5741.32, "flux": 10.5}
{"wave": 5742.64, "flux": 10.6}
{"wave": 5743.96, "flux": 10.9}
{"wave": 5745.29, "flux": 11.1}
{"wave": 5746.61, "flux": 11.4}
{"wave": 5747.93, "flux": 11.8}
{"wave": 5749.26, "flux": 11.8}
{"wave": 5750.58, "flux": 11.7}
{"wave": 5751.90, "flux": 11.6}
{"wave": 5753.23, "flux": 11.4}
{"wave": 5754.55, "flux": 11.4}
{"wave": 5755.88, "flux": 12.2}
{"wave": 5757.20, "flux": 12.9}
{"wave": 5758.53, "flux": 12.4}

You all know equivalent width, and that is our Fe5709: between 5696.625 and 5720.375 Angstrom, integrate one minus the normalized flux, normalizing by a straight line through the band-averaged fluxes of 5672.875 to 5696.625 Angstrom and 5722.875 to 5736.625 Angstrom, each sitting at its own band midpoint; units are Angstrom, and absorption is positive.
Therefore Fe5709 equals -1.1 Angstrom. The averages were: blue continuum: 9.56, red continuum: 10.3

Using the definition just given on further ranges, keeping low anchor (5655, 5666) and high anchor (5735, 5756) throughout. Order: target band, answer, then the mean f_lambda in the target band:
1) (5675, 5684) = 0.4 Angstrom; 9.46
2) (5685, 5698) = 0.5 Angstrom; 9.8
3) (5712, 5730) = 0.5 Angstrom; 10.4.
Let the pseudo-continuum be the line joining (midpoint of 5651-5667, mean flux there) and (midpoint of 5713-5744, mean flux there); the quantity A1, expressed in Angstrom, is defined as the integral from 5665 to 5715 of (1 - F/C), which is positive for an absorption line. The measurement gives 1.8 Angstrom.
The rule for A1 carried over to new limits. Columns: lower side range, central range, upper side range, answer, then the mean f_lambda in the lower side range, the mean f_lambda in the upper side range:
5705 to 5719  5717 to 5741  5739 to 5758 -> 1.1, 10.6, 11.4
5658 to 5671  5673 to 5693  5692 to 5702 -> 0.6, 9.18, 10.3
